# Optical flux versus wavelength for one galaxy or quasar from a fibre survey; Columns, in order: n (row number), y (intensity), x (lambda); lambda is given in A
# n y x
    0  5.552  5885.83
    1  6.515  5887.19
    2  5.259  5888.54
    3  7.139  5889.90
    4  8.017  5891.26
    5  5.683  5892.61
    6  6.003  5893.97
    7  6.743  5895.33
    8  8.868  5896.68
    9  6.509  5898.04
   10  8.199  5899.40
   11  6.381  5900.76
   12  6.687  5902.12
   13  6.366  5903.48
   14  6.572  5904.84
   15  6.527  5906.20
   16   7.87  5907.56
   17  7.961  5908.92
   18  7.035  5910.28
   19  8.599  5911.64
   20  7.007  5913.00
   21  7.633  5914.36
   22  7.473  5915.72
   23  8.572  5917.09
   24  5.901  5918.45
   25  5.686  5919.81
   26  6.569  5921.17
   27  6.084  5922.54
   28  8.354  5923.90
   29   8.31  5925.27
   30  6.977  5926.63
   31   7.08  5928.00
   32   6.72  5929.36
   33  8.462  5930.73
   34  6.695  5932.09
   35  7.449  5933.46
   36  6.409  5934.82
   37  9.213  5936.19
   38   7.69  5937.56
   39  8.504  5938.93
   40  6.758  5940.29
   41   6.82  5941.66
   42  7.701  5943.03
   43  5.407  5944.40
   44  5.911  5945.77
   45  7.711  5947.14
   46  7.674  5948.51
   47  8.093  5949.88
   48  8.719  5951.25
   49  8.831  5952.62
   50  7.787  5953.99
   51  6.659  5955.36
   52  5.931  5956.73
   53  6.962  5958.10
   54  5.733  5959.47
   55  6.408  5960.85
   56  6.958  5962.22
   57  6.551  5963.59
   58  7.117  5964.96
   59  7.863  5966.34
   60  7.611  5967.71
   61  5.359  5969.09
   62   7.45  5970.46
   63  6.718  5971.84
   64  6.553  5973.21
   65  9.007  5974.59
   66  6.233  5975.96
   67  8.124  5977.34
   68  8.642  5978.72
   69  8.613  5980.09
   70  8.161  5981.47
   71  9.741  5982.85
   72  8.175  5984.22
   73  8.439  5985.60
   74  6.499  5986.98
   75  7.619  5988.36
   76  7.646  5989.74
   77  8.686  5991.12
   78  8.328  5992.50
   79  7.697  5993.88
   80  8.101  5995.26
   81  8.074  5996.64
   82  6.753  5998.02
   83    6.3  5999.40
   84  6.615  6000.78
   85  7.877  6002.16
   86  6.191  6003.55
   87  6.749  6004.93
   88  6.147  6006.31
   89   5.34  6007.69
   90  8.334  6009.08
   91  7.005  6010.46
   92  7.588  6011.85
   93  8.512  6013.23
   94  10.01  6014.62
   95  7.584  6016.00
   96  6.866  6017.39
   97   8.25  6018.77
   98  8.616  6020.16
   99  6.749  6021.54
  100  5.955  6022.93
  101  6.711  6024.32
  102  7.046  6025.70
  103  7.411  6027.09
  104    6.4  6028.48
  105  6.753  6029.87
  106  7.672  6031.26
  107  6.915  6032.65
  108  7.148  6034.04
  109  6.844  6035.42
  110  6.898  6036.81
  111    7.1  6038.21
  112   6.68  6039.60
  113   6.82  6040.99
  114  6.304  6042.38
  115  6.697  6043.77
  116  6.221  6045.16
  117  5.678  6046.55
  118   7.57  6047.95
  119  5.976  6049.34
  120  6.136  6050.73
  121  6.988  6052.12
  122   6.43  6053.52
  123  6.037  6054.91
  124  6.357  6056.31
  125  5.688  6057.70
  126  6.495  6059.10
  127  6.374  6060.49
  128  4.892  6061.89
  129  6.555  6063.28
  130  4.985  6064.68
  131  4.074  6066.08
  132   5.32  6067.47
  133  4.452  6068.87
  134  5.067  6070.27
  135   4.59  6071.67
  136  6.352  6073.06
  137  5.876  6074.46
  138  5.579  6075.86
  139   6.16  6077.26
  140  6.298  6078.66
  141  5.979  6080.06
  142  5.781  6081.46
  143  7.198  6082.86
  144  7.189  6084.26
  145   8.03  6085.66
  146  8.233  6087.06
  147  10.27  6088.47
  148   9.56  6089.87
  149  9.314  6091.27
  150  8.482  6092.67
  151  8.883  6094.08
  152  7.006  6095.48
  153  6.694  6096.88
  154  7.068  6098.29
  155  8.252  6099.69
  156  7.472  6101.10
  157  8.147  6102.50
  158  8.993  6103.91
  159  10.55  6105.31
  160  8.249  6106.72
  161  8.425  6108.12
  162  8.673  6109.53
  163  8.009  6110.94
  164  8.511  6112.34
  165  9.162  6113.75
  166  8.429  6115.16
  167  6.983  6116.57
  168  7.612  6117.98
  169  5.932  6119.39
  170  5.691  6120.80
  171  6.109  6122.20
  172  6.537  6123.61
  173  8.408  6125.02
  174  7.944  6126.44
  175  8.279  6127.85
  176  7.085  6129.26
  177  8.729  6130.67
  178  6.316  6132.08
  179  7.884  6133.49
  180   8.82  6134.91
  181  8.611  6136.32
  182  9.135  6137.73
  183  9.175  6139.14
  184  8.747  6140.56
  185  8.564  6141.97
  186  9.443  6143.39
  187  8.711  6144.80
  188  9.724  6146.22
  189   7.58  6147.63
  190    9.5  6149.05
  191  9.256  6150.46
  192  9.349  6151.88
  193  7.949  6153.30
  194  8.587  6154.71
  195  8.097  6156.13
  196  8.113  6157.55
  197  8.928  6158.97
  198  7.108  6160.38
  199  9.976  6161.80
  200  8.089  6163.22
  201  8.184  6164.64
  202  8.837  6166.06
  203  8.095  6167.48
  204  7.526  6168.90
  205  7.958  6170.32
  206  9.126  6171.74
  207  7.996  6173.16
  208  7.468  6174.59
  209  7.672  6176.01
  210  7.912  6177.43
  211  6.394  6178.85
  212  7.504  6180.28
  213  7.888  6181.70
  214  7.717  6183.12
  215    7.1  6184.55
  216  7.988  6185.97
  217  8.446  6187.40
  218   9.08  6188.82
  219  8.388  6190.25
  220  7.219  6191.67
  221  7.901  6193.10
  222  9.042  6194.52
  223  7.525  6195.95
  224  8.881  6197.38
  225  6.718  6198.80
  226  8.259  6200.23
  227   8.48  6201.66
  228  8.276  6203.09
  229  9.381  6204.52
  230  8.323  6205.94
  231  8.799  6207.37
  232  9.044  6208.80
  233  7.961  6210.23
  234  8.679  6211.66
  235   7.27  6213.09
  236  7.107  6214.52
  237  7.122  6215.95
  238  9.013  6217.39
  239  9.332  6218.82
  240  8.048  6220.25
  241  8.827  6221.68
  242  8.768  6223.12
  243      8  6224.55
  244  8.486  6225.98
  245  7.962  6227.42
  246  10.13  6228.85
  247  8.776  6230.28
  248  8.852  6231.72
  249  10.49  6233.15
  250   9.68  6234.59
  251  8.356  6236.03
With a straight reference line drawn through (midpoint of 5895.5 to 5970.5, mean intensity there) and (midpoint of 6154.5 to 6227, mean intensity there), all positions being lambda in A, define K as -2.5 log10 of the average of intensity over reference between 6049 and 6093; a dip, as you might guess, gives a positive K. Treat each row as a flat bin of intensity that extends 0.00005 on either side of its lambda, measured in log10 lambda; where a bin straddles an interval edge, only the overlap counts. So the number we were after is 0.20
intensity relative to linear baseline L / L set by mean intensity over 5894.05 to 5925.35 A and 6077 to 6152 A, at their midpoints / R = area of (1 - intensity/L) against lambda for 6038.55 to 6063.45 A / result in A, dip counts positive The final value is 4.6 A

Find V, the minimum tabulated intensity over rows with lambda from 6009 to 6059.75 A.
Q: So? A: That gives 5.678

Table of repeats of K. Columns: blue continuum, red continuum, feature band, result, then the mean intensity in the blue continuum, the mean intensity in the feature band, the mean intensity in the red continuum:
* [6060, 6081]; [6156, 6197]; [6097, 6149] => -0.20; 5.5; 8.11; 8.05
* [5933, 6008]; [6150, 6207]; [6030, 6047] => 0.13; 7.36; 6.77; 8.17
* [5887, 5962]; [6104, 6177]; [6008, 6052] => 0.09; 7.15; 7.09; 8.24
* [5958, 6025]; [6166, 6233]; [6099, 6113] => -0.09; 7.42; 8.53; 8.21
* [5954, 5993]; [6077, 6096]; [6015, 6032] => 0.05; 7.42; 7.22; 7.79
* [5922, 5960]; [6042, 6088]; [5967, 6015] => -0.11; 7.32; 7.55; 6.13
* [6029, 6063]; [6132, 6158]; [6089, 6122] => -0.04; 6.53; 8.07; 8.67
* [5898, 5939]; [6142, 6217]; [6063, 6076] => 0.44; 7.27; 5.23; 8.23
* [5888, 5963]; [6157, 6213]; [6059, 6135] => 0.08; 7.15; 7.23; 8.14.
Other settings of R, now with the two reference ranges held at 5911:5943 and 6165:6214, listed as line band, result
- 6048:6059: 2.0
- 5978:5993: -1.4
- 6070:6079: 2.4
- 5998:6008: 1.4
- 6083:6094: -1.2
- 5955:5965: 1.3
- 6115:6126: 1.4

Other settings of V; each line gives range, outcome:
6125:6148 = 6.316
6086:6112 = 6.694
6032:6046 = 6.221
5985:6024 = 5.34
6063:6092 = 4.074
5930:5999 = 5.359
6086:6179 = 5.691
